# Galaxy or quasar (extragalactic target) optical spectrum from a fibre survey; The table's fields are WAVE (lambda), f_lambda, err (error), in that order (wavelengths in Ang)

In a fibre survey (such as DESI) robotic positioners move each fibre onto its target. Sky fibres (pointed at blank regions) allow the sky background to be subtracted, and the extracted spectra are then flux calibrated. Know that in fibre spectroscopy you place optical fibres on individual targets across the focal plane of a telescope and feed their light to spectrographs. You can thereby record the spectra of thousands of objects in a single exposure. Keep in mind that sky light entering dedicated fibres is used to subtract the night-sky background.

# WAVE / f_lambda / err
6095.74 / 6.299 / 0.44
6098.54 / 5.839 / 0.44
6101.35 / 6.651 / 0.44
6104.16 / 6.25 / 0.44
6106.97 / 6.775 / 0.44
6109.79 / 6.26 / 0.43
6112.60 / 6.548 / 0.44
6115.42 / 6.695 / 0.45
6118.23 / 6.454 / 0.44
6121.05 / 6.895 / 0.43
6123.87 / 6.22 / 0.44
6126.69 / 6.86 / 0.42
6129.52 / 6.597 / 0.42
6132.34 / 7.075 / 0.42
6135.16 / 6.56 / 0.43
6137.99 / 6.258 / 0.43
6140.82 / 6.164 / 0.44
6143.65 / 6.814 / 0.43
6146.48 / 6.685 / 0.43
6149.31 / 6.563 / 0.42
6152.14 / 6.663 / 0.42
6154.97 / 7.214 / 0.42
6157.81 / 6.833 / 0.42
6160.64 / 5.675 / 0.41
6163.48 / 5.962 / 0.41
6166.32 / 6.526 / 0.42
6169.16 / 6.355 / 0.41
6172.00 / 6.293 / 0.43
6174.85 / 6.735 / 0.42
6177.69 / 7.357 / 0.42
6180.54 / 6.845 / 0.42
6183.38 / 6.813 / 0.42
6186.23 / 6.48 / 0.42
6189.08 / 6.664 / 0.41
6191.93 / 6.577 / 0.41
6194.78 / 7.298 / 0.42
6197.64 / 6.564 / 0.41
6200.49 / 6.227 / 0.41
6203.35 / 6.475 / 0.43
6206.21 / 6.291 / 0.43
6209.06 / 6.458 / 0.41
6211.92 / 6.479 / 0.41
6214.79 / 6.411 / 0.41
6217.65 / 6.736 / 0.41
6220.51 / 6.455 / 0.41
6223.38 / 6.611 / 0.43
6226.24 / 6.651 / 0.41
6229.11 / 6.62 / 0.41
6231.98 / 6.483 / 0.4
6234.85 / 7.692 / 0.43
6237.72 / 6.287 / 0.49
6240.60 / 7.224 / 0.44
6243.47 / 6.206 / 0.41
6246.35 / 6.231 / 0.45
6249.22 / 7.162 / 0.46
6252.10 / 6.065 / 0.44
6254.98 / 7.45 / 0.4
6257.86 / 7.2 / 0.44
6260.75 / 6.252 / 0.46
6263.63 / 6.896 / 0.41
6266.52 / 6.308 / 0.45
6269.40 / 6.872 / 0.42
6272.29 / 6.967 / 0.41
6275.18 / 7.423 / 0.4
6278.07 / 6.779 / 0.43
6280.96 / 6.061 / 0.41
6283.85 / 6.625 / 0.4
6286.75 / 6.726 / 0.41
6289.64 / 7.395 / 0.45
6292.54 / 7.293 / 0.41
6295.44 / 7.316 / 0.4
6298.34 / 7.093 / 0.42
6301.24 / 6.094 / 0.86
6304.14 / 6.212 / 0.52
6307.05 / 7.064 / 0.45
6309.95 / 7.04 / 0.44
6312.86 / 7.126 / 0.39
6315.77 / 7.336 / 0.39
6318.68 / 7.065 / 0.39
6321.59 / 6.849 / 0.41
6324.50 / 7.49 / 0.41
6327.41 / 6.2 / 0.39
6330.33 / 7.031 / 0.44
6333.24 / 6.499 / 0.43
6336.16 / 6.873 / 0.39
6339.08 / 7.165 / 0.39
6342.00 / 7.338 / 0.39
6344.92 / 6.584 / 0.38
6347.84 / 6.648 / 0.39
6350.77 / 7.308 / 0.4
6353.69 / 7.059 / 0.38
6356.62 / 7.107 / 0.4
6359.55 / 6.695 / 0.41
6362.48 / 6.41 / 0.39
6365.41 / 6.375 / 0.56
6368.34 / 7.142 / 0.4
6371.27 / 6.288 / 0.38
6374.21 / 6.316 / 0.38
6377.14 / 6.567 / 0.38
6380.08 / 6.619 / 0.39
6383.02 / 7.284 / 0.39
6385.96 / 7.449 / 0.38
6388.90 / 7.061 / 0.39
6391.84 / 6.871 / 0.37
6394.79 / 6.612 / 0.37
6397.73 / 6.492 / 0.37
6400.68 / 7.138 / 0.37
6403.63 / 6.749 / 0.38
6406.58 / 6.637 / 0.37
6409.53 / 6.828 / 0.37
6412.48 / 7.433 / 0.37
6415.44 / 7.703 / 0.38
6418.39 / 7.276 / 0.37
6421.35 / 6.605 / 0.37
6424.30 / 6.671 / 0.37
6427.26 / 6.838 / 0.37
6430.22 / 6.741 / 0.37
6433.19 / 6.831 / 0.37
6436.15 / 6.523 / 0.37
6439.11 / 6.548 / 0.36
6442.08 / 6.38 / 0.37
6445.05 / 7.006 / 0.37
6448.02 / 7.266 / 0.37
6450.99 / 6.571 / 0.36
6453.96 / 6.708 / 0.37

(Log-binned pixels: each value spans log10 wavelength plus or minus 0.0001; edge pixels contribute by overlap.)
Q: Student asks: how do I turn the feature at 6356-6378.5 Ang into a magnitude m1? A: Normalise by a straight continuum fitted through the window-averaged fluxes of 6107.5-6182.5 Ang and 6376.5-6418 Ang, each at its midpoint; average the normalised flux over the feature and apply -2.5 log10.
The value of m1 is 0.054 mag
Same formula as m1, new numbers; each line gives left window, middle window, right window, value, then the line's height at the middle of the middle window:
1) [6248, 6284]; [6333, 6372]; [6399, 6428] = 0.01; 6.9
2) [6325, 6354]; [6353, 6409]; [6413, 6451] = 0.02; 6.88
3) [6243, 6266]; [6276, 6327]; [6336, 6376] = -0.03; 6.74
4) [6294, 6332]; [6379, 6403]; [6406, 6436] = 0.00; 6.94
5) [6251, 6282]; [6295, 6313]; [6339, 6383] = 0.00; 6.77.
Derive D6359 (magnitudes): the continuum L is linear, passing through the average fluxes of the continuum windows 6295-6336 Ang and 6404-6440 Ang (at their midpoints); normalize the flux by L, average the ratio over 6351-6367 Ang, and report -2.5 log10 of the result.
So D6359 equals 0.02 mag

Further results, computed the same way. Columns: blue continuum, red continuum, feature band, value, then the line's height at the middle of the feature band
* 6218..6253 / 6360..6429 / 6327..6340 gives -0.002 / 6.77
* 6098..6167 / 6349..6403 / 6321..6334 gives -0.011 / 6.76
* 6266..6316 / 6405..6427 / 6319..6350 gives 0.006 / 6.92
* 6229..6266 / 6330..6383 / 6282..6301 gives -0.036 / 6.76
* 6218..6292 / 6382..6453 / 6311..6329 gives -0.032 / 6.81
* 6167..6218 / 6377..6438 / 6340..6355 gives -0.027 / 6.82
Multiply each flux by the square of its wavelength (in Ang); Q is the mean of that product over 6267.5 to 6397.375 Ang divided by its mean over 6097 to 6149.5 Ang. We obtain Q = 1.1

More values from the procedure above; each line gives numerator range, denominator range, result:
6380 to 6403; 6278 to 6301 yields 1.04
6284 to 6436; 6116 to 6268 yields 1.10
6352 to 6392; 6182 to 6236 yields 1.08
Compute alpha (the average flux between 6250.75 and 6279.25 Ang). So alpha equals 6.82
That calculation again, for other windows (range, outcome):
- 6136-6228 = 6.57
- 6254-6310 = 6.84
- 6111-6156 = 6.64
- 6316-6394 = 6.86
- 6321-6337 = 6.82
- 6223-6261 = 6.74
